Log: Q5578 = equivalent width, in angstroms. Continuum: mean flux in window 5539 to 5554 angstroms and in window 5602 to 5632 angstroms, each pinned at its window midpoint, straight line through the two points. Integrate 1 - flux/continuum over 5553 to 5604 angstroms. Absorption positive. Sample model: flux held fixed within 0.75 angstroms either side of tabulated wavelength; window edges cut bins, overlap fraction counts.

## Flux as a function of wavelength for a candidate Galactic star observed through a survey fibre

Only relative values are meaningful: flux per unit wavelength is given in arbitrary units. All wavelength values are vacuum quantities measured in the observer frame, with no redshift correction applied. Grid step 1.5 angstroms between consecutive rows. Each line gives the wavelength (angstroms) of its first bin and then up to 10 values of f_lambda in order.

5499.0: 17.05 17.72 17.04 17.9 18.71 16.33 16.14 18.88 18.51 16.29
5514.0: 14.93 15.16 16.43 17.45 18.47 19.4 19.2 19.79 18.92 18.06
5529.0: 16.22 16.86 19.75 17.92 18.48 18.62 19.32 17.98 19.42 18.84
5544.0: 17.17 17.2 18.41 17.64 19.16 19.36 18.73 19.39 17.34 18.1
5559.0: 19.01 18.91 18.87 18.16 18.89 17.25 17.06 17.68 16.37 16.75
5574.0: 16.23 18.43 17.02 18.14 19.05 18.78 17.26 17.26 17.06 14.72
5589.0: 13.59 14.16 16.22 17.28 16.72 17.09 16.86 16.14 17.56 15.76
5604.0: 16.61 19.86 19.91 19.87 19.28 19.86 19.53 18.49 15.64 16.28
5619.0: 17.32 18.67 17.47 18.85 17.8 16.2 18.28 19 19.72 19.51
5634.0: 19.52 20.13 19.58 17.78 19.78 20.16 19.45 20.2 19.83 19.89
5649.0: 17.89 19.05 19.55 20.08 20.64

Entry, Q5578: 3.01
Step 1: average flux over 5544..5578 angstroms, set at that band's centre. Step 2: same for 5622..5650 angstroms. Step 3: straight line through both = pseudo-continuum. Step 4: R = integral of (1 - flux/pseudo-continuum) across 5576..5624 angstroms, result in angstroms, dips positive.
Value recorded 2.8 angstroms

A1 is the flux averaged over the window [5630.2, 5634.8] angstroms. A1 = 19.6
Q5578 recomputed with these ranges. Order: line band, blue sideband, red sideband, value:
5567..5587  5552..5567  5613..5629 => 0.9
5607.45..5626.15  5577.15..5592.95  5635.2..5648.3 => 0.1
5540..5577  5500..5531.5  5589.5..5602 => -2.4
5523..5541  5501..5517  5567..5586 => -1.4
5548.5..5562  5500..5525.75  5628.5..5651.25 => -0.4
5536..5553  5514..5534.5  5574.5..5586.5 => -0.6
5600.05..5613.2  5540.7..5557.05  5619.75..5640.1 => 0.0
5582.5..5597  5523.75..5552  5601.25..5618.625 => 1.7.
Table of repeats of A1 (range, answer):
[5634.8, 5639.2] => 19.2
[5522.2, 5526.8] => 19.3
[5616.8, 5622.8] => 17.5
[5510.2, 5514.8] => 16.6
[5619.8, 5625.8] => 18.2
